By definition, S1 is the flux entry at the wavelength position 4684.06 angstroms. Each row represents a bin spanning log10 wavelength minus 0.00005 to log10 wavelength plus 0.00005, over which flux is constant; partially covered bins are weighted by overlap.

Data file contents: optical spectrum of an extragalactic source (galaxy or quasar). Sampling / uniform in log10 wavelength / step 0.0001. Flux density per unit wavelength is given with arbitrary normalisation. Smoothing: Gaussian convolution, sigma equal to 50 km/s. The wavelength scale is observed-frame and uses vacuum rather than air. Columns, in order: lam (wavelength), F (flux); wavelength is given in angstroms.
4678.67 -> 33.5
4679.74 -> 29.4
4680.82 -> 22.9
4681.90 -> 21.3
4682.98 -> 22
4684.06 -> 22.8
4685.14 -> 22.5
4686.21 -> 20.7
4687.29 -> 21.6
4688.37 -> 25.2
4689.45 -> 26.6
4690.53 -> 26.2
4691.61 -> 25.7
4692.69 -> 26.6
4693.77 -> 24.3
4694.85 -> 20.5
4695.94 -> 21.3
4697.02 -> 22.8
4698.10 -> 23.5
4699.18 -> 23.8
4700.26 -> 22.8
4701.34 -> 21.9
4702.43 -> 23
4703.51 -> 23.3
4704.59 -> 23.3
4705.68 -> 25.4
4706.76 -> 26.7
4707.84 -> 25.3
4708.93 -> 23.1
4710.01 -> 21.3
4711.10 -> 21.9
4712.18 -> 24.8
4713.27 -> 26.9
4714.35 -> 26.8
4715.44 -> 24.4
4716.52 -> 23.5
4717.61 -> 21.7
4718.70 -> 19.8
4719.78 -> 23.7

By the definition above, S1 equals 22.8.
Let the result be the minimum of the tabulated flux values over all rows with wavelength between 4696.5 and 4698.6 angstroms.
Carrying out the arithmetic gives 22.8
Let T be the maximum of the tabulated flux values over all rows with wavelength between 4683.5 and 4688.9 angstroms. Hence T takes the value 25.2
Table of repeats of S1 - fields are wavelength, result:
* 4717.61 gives 21.7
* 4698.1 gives 23.5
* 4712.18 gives 24.8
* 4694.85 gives 20.5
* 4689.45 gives 26.6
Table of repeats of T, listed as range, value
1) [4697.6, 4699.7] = 23.8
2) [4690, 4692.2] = 26.2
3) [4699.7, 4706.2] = 25.4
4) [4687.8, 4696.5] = 26.6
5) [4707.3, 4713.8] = 26.9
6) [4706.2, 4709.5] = 26.7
